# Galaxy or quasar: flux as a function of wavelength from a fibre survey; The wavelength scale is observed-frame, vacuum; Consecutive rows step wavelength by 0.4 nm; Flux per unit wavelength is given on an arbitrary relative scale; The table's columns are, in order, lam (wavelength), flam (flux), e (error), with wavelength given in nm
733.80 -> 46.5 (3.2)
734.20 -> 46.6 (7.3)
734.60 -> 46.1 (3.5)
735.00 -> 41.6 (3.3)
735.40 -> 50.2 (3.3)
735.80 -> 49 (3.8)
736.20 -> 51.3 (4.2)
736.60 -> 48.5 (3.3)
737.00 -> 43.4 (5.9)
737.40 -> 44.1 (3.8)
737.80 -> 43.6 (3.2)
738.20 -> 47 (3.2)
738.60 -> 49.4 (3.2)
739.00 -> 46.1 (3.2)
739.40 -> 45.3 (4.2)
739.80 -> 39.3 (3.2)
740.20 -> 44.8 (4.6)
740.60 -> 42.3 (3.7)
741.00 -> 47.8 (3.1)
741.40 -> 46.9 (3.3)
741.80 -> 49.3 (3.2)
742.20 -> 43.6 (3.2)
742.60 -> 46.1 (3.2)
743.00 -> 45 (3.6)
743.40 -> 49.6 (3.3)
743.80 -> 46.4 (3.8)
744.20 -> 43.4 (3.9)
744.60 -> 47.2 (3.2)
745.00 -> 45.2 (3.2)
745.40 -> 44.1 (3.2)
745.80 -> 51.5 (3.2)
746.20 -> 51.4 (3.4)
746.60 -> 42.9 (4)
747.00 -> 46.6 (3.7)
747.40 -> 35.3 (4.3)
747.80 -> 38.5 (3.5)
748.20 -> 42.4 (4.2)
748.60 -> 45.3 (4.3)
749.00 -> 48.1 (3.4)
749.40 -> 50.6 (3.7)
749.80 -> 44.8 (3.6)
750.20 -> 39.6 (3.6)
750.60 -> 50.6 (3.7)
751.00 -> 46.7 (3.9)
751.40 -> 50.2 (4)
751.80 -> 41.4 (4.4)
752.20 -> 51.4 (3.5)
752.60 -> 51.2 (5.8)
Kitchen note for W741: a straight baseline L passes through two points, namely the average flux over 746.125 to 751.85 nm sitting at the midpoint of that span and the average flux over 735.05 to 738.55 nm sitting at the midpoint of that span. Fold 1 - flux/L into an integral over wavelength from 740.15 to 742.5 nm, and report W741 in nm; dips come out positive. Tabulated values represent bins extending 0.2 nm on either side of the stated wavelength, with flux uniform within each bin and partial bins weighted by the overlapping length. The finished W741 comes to 0.02 nm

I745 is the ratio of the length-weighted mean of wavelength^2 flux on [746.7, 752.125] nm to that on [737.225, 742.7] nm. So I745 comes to 1.01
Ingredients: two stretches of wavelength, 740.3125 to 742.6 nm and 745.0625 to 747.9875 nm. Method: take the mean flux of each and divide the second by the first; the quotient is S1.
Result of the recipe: 0.97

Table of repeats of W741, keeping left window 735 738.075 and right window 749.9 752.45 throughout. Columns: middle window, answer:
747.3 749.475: 0.16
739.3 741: 0.12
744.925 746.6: -0.03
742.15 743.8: 0.01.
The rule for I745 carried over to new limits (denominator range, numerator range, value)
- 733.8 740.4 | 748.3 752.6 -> 1.06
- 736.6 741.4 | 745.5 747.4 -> 1.05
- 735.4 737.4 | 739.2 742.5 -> 0.95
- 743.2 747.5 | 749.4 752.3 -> 1.03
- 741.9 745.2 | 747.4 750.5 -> 0.97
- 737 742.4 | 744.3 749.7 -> 1.02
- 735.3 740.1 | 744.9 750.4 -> 0.99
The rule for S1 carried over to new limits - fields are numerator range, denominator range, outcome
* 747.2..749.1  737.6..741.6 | 0.92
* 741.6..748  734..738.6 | 0.97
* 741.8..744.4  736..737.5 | 0.98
